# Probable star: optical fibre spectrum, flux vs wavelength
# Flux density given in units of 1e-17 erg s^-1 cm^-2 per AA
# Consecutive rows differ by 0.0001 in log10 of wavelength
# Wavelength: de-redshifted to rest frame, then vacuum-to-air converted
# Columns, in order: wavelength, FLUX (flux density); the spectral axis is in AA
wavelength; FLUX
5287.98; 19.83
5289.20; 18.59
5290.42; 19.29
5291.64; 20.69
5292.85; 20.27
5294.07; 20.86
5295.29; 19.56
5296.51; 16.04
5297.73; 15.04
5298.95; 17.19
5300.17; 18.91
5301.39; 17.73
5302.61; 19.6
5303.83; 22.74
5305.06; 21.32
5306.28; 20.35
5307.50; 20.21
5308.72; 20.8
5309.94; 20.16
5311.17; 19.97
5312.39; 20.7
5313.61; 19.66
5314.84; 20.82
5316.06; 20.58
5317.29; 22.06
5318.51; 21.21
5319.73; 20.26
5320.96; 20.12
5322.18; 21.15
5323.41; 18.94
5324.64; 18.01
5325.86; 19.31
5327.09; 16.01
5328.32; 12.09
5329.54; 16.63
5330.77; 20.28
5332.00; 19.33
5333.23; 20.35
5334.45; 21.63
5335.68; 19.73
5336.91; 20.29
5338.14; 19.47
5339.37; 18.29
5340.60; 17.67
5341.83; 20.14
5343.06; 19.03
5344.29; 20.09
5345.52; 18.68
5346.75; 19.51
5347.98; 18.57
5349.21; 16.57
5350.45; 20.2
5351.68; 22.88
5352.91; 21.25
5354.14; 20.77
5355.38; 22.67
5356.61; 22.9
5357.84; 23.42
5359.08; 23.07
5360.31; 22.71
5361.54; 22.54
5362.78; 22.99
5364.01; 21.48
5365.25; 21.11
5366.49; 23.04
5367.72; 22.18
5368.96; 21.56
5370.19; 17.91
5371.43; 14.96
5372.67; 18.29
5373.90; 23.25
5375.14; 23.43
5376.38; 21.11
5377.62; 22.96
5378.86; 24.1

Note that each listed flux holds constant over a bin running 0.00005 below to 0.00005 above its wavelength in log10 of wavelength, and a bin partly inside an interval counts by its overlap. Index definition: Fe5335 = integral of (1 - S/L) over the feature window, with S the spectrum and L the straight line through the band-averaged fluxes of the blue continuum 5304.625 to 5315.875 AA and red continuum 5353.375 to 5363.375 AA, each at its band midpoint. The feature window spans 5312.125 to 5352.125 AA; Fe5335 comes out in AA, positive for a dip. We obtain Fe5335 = 3.8 AA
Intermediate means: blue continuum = 20.4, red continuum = 22.6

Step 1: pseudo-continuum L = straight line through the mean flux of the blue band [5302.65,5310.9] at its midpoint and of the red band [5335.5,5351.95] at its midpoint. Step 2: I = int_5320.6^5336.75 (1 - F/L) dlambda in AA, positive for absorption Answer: 0.9 AA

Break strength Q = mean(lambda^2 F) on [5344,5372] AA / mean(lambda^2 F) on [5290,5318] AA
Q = 1.1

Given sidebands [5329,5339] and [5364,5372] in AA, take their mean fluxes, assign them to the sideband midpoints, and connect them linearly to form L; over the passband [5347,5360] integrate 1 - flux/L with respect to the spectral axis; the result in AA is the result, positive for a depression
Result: -0.8 AA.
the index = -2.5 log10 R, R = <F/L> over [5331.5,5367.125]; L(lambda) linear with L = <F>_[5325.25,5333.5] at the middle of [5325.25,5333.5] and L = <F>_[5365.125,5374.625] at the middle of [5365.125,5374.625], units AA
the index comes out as -0.10 mag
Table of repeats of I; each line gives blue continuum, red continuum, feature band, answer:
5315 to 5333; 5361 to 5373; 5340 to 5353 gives 0.3 AA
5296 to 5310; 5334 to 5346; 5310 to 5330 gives 0.0 AA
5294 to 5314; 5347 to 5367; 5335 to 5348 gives 1.0 AA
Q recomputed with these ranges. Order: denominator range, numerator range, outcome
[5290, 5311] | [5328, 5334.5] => 0.96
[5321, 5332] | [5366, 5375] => 1.15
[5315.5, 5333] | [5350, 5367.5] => 1.19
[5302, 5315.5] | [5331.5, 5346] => 0.96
